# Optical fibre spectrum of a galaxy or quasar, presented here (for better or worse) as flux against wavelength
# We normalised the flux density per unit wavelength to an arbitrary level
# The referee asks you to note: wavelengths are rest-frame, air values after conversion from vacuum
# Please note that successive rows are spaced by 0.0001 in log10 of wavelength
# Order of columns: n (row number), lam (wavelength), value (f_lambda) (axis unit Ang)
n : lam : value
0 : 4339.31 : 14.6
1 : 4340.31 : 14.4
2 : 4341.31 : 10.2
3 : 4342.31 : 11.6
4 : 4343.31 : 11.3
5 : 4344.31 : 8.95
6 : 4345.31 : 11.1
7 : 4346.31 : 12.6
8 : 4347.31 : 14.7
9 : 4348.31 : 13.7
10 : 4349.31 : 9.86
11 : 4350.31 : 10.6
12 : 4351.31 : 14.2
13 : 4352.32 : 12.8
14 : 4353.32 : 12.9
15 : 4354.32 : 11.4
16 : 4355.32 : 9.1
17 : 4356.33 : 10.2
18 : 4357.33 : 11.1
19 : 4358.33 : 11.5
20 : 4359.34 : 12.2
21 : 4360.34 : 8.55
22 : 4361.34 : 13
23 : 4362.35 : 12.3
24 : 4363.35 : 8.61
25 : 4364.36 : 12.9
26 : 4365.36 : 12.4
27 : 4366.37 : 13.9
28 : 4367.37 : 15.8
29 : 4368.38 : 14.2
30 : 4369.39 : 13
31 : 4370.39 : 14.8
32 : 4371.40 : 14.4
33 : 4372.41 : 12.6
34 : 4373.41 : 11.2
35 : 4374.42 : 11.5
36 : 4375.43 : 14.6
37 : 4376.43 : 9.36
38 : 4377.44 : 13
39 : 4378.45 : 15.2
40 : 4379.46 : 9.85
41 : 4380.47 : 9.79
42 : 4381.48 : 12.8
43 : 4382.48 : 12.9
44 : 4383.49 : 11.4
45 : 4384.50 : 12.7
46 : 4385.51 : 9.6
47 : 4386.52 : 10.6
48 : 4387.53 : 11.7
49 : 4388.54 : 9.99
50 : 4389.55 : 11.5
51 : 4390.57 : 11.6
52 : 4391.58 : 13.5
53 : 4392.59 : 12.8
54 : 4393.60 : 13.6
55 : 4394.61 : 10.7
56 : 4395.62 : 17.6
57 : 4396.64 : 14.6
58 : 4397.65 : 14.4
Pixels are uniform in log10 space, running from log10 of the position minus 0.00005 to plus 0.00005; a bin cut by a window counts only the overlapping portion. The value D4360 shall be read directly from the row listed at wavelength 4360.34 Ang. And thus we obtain 8.55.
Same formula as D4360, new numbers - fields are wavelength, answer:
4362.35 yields 12.3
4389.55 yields 11.5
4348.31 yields 13.7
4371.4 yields 14.4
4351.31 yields 14.2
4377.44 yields 13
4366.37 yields 13.9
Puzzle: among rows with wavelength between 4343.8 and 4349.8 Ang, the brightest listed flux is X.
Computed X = 14.7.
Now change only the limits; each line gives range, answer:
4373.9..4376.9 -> 14.6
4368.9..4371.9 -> 14.8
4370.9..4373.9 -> 14.4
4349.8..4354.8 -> 14.2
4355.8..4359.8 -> 12.2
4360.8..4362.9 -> 13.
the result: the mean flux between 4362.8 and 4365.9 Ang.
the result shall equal 11.3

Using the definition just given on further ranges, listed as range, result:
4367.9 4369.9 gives 13.6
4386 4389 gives 10.8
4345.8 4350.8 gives 12.3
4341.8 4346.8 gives 11.1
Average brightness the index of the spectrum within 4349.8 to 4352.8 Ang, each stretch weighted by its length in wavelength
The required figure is 12.5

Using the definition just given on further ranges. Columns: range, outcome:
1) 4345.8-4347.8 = 13.6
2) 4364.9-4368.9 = 14.1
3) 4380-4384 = 11.8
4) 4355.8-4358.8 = 10.9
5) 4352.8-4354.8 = 12.2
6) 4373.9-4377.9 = 12.1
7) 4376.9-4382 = 12.1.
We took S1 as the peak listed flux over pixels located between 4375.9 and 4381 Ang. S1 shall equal 15.2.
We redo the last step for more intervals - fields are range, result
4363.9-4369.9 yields 15.8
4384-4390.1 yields 12.7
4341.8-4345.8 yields 11.6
